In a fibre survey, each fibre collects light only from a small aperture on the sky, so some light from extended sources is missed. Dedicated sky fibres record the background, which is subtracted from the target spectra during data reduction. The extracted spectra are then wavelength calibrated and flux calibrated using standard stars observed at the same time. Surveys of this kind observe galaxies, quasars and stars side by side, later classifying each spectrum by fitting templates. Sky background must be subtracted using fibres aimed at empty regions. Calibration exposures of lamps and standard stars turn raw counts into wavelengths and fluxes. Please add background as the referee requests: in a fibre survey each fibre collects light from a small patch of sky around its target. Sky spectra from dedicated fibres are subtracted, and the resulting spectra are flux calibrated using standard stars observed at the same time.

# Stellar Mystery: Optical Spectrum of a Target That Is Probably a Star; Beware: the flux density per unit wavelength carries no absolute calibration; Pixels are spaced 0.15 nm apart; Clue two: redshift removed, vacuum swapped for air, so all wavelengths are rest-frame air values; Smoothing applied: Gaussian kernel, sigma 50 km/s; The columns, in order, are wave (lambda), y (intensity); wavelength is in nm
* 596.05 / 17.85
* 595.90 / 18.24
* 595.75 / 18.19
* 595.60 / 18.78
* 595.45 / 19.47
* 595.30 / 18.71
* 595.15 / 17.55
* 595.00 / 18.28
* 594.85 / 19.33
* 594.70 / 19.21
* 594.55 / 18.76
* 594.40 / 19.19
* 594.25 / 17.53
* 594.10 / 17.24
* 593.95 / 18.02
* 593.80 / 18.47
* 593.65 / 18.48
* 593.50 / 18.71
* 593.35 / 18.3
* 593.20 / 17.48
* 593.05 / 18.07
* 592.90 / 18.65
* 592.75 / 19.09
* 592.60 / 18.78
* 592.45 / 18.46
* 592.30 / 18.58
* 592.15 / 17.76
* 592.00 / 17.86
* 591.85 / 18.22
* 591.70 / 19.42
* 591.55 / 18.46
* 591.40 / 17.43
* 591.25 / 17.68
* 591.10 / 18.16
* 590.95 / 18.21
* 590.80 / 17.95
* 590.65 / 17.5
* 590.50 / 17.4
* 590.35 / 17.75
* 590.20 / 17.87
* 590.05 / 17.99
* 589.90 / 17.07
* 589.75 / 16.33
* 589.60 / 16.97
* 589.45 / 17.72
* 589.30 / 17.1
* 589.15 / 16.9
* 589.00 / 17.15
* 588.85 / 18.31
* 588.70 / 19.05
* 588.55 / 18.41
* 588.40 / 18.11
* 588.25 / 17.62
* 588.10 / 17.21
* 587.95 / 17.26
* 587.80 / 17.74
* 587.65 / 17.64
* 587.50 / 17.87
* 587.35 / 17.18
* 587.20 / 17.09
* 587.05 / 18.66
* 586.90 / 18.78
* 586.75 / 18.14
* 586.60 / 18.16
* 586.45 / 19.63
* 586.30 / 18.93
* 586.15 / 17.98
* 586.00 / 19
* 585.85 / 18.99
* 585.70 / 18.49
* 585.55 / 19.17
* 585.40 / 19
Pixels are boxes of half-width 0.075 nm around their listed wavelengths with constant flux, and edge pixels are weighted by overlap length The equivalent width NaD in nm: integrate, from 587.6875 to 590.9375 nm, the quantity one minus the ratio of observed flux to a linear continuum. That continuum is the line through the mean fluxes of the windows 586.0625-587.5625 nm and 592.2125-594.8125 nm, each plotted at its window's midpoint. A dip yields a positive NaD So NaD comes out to 0.13 nm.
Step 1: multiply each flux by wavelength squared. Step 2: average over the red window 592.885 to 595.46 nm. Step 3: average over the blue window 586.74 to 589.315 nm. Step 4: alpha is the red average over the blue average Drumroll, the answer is 1.1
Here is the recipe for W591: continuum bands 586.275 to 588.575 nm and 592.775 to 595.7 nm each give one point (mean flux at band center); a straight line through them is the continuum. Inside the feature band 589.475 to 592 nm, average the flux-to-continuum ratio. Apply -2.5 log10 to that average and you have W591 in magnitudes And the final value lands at 0.026 mag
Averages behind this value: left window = 18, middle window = 17.8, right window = 18.4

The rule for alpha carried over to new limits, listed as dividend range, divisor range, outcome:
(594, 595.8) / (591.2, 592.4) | 1.03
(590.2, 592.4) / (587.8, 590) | 1.04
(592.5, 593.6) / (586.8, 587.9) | 1.05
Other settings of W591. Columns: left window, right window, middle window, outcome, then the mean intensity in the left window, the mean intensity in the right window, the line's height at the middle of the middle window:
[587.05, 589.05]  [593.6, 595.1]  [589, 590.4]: 0.04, 17.8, 18.4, 18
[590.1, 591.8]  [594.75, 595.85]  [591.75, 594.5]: 0.00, 18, 18.6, 18.3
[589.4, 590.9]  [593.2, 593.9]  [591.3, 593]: -0.02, 17.5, 18.4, 18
